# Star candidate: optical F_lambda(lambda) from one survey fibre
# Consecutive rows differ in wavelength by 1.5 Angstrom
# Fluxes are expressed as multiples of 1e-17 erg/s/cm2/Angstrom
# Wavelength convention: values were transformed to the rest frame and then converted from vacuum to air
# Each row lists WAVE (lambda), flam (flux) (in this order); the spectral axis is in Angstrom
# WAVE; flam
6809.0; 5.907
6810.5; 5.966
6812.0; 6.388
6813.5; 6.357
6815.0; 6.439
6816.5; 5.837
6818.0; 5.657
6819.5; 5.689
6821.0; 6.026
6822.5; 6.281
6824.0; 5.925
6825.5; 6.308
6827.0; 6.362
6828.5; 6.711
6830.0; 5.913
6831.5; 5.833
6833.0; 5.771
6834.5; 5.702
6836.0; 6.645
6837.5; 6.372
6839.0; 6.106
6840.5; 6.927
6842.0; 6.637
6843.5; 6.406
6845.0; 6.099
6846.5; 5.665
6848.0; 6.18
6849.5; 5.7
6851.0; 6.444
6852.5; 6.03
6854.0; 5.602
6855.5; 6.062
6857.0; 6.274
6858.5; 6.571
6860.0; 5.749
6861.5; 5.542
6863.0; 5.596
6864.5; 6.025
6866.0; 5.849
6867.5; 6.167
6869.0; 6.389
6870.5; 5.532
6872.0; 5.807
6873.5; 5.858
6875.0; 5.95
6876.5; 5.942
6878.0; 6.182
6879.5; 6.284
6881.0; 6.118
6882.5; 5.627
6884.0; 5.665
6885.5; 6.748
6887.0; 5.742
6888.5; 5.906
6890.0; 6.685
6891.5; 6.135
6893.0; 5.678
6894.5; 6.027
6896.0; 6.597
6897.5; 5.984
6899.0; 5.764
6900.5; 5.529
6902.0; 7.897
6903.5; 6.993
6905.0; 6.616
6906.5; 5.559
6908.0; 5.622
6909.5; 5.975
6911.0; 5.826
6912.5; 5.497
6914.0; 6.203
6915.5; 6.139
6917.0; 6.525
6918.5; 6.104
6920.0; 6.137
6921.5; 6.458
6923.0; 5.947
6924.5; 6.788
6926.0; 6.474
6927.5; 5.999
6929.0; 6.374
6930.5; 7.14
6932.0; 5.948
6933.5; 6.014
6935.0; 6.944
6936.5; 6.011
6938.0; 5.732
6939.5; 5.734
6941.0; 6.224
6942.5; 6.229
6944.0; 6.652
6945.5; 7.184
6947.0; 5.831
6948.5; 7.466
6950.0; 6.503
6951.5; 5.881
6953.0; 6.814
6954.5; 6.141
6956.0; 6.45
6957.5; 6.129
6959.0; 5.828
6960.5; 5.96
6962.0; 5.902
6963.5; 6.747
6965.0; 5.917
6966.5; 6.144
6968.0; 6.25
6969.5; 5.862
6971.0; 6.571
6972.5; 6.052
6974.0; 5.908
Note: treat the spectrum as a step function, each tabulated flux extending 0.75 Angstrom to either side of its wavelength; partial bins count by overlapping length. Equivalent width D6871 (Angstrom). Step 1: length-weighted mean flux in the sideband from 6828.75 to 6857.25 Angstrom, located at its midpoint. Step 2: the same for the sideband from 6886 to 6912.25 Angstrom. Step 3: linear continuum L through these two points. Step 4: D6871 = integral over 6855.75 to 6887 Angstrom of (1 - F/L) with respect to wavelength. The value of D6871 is 0.8 Angstrom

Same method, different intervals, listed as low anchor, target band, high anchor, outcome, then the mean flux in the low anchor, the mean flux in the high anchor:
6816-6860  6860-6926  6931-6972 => 1.16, 6.12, 6.27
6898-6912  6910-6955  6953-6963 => -0.99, 6.18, 6.14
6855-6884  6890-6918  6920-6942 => -0.11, 5.97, 6.27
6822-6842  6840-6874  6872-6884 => 0.25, 6.23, 5.96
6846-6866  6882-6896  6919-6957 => 0.13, 5.96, 6.36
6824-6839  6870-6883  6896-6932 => 0.57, 6.16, 6.24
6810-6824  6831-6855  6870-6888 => -0.45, 6.07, 5.96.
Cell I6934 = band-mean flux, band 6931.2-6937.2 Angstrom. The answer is 6.24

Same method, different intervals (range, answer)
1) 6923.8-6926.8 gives 6.62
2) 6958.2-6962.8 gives 5.91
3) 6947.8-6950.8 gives 6.96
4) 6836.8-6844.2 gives 6.49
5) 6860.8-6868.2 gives 5.84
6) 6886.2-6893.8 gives 6.03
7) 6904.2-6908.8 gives 5.94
